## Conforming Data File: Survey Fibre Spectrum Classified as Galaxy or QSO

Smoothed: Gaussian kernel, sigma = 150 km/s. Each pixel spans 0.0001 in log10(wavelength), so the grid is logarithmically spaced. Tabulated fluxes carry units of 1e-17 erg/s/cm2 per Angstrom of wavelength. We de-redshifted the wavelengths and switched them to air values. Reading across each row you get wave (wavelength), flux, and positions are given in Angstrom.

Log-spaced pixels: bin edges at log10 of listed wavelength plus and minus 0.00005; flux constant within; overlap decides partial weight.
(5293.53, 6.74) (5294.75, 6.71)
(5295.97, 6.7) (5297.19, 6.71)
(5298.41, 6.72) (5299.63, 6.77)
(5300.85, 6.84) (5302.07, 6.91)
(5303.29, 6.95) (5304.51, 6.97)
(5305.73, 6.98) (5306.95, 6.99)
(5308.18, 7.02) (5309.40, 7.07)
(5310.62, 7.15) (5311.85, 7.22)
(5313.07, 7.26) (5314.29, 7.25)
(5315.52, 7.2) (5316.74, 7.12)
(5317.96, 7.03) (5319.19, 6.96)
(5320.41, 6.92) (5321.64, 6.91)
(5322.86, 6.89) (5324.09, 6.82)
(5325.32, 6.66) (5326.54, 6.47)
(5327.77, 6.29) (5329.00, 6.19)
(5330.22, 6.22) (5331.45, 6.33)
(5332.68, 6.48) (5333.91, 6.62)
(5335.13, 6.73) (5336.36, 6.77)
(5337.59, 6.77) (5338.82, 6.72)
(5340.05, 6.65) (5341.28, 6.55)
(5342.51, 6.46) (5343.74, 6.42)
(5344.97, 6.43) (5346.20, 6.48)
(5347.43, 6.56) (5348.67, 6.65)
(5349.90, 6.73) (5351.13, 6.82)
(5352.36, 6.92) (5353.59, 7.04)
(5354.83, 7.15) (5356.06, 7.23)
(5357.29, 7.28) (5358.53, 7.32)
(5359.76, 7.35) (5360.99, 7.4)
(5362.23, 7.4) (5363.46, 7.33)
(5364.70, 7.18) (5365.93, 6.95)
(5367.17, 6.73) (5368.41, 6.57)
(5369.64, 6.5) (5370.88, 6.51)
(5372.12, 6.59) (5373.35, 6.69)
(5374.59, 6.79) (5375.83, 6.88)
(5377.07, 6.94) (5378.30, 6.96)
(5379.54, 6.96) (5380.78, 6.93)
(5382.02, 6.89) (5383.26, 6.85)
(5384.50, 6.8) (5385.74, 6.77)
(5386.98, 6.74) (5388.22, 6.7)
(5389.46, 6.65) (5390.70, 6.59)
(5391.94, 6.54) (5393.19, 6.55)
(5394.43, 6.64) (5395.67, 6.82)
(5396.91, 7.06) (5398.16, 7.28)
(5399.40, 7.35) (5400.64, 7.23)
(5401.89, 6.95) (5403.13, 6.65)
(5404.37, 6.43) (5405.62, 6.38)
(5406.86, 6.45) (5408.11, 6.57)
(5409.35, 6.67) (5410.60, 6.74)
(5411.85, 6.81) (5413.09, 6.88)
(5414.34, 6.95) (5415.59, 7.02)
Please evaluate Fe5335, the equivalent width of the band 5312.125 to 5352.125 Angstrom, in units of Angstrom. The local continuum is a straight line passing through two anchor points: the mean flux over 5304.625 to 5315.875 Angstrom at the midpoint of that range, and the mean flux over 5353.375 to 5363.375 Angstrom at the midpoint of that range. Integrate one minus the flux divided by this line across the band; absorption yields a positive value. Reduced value 2.7 Angstrom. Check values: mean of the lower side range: 7.11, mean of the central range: 6.71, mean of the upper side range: 7.28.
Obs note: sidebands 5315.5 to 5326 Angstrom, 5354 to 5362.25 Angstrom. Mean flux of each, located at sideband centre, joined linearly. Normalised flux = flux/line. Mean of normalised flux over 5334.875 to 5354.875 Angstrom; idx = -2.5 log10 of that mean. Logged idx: 0.08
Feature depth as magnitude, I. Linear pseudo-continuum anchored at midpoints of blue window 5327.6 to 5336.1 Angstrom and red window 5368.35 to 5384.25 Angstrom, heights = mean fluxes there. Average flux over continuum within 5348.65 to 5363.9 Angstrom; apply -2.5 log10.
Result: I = -0.08 mag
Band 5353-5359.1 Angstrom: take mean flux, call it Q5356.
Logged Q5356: 7.2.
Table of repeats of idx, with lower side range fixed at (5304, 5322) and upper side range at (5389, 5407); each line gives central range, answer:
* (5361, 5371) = -0.008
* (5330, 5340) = 0.064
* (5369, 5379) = 0.020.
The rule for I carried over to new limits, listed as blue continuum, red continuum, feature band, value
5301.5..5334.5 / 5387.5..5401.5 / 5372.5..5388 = 0.001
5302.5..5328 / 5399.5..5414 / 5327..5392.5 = 0.013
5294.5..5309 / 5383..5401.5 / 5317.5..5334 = 0.038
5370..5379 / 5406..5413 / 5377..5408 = -0.014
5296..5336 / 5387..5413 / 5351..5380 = -0.031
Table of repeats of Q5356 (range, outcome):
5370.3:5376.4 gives 6.69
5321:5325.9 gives 6.81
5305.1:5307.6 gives 6.97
